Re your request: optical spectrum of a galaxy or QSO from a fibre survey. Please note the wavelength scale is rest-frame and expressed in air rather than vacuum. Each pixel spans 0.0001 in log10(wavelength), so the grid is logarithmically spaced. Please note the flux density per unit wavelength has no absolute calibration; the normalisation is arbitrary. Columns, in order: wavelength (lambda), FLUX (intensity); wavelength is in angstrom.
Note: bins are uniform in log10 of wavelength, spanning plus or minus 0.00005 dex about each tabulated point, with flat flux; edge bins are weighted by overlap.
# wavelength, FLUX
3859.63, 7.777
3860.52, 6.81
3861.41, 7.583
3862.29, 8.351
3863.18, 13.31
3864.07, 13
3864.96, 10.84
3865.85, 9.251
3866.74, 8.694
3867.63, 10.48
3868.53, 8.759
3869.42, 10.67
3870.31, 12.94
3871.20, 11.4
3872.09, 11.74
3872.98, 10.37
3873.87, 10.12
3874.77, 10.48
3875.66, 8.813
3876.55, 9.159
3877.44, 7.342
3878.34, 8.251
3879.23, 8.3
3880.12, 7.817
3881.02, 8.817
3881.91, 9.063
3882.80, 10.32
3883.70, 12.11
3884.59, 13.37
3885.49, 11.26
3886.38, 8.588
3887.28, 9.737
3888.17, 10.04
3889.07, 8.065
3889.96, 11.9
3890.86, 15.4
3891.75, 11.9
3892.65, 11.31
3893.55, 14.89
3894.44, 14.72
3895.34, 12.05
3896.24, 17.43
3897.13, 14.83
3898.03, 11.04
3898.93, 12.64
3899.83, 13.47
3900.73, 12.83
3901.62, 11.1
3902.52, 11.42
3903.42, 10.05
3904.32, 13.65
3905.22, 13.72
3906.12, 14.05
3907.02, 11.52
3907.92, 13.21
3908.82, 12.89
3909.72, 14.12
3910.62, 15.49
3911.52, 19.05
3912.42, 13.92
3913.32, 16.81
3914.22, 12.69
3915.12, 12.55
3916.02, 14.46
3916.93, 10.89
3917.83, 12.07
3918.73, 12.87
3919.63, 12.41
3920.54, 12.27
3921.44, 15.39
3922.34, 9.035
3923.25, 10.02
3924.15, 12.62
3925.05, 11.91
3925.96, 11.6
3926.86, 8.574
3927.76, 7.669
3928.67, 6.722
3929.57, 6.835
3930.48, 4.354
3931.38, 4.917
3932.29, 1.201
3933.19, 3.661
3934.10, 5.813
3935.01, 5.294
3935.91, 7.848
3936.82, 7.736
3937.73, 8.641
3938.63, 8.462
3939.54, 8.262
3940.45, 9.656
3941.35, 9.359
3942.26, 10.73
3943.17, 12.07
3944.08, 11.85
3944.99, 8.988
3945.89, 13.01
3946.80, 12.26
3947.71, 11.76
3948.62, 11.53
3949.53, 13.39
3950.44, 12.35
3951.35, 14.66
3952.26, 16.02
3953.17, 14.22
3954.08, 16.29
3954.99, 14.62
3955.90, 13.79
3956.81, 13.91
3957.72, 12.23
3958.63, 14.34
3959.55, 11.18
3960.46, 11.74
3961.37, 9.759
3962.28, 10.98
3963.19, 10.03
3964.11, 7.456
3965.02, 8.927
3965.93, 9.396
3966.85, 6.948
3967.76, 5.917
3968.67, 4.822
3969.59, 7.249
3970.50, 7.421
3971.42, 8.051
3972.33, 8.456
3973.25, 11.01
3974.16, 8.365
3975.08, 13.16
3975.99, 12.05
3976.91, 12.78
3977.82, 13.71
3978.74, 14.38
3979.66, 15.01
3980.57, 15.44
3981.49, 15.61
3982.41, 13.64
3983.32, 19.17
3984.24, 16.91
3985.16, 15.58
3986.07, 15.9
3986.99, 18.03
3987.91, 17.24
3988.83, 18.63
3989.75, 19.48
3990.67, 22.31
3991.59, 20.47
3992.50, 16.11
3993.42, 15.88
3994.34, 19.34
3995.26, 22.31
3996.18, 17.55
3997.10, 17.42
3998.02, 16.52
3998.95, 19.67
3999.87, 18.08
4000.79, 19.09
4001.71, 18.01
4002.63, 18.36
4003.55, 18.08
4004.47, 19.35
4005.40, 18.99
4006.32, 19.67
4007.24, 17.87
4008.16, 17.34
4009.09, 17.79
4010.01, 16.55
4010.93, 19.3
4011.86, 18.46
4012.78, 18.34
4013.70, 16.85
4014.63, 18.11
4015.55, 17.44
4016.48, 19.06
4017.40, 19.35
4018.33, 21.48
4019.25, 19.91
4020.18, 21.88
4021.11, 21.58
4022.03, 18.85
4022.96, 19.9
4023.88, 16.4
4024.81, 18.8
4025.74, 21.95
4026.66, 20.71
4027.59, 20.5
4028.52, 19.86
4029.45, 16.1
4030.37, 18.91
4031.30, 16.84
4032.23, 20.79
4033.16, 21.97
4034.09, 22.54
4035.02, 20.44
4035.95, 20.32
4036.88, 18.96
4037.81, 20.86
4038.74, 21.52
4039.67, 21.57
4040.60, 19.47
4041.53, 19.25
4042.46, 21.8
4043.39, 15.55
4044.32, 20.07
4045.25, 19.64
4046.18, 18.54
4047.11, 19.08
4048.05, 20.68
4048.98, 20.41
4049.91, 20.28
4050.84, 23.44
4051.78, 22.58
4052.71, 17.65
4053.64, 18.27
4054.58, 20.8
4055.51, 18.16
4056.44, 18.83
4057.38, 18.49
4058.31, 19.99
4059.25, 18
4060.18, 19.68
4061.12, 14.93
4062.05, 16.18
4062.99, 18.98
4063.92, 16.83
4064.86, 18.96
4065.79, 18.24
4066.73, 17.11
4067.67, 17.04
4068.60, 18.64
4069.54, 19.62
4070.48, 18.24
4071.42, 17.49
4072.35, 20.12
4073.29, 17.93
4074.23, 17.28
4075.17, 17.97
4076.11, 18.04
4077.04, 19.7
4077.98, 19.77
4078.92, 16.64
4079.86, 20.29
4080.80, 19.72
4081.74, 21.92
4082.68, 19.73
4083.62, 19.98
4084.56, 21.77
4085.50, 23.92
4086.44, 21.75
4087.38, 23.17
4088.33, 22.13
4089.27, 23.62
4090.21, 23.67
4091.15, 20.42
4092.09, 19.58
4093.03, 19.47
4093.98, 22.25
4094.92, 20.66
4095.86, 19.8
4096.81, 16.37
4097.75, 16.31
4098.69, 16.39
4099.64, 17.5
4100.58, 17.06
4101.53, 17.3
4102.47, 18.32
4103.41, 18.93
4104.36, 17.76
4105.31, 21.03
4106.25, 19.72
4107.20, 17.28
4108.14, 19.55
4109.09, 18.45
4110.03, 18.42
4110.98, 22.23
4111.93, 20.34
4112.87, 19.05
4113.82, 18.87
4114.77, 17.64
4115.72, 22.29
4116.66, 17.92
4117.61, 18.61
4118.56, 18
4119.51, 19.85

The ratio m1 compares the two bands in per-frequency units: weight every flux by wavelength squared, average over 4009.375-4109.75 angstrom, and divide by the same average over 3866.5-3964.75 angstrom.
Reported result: 1.86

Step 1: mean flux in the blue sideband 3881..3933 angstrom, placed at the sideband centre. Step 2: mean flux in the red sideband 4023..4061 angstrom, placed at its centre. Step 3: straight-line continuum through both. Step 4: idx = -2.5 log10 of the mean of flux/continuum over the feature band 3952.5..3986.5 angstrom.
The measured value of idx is 0.28 mag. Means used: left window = 11.7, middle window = 11.9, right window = 19.7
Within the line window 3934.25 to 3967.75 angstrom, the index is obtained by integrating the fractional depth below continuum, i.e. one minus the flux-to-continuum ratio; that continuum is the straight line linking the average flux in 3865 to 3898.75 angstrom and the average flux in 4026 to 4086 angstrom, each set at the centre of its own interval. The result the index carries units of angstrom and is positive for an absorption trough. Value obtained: 7.68 angstrom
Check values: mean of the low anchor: 10.9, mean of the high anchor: 19.4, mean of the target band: 11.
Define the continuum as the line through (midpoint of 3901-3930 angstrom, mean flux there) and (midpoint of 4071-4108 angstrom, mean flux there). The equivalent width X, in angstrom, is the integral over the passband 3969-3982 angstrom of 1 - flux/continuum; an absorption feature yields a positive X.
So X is 2.8 angstrom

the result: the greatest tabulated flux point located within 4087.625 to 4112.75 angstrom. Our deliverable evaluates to 23.67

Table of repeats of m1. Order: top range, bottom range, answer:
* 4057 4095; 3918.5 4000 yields 1.70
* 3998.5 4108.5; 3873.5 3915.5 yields 1.74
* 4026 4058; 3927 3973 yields 2.15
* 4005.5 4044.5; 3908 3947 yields 1.96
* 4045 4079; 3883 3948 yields 1.81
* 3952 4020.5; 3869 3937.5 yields 1.46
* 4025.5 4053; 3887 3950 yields 1.91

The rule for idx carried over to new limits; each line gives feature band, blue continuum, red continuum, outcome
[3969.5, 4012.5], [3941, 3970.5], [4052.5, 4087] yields -0.19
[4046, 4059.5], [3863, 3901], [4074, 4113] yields -0.10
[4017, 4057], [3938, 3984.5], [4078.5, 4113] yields -0.22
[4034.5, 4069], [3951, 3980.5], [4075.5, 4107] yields -0.13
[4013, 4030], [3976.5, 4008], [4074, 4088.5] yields -0.05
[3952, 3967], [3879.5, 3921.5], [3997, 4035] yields 0.31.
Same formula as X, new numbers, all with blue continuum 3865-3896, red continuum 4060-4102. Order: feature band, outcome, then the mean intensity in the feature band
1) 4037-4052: -2.2 angstrom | 20.2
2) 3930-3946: 6.5 angstrom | 7.77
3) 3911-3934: 3.3 angstrom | 10.5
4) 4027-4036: -1.4 angstrom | 19.8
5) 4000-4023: -3.7 angstrom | 18.8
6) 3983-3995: -2.3 angstrom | 18.1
